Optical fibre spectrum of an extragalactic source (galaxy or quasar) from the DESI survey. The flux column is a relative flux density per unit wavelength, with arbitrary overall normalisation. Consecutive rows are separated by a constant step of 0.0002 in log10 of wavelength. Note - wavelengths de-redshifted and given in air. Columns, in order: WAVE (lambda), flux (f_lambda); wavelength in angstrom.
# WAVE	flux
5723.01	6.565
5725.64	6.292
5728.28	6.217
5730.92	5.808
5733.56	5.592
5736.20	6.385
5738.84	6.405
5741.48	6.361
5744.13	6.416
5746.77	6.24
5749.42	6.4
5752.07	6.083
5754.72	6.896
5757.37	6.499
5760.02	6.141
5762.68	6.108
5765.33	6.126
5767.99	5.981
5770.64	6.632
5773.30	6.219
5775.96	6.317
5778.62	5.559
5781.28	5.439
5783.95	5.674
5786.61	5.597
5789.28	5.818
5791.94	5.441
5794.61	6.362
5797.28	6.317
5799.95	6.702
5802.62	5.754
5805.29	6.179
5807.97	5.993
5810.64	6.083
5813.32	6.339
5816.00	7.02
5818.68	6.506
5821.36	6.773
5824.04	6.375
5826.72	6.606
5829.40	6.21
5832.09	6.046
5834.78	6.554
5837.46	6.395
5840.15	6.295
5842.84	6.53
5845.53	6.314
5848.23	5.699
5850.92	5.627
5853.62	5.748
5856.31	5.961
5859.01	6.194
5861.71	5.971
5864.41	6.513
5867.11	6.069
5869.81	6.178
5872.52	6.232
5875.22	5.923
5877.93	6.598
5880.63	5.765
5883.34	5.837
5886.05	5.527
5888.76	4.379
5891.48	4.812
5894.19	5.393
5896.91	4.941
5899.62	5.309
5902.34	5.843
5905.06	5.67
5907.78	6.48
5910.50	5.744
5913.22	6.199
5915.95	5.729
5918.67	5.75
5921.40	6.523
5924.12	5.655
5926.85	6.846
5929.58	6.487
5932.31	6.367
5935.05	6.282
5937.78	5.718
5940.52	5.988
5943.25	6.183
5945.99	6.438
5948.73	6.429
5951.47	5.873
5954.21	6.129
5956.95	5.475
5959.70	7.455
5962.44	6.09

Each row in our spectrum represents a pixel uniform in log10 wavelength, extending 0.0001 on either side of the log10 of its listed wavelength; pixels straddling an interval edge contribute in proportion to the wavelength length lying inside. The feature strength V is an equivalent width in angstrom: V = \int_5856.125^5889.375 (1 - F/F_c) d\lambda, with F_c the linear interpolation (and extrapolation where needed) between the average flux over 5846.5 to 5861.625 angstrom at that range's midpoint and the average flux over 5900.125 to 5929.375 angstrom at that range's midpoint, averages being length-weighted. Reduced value -0.28 angstrom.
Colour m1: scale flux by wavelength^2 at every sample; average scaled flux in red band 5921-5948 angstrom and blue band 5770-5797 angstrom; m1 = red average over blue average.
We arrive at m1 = 1.11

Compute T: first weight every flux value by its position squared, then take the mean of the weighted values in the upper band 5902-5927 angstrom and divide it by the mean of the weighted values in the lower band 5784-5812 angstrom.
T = 1.0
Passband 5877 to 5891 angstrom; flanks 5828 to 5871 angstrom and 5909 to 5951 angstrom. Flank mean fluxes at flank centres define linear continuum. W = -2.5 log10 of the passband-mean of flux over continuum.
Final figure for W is 0.11 mag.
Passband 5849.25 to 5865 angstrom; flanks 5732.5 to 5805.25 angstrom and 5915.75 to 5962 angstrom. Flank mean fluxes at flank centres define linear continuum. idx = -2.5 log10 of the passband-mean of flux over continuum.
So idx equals 0.04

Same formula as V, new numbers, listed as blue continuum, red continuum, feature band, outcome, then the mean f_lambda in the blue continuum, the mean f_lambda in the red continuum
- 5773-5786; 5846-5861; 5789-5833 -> -3.4 angstrom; 5.8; 5.88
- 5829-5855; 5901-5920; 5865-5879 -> -0.4 angstrom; 6.14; 5.92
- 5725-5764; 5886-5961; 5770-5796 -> 1.2 angstrom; 6.25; 5.92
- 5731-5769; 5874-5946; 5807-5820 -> -0.7 angstrom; 6.25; 5.86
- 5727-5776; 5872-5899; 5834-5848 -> -1.4 angstrom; 6.25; 5.51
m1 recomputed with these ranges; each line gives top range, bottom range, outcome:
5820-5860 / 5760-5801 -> 1.06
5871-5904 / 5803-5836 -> 0.89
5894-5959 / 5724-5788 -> 1.04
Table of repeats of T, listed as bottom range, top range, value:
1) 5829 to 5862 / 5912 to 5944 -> 1.03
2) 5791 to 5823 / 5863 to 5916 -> 0.94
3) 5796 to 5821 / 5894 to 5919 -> 0.93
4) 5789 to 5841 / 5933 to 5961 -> 1.03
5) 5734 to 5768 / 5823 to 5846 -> 1.04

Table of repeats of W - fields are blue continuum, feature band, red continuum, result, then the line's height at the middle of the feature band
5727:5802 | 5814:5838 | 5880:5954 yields -0.08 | 6.02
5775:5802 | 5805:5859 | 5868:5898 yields -0.09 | 5.77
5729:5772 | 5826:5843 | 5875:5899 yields -0.11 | 5.75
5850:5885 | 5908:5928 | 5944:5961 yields 0.02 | 6.19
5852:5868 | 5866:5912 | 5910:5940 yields 0.07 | 6.09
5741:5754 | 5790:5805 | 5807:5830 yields 0.05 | 6.41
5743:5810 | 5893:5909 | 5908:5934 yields 0.10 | 6.15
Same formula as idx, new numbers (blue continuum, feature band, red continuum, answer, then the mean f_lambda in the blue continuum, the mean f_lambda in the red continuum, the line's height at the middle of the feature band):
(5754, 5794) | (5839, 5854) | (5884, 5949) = -0.020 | 6.02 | 5.85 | 5.94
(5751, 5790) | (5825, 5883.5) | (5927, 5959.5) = -0.004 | 6.08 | 6.2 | 6.13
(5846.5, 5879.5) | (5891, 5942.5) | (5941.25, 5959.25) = 0.039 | 6.06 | 6.15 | 6.12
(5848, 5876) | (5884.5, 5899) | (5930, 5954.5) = 0.204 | 6.03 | 6.17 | 6.08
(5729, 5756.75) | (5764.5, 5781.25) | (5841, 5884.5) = 0.023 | 6.26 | 6.08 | 6.22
